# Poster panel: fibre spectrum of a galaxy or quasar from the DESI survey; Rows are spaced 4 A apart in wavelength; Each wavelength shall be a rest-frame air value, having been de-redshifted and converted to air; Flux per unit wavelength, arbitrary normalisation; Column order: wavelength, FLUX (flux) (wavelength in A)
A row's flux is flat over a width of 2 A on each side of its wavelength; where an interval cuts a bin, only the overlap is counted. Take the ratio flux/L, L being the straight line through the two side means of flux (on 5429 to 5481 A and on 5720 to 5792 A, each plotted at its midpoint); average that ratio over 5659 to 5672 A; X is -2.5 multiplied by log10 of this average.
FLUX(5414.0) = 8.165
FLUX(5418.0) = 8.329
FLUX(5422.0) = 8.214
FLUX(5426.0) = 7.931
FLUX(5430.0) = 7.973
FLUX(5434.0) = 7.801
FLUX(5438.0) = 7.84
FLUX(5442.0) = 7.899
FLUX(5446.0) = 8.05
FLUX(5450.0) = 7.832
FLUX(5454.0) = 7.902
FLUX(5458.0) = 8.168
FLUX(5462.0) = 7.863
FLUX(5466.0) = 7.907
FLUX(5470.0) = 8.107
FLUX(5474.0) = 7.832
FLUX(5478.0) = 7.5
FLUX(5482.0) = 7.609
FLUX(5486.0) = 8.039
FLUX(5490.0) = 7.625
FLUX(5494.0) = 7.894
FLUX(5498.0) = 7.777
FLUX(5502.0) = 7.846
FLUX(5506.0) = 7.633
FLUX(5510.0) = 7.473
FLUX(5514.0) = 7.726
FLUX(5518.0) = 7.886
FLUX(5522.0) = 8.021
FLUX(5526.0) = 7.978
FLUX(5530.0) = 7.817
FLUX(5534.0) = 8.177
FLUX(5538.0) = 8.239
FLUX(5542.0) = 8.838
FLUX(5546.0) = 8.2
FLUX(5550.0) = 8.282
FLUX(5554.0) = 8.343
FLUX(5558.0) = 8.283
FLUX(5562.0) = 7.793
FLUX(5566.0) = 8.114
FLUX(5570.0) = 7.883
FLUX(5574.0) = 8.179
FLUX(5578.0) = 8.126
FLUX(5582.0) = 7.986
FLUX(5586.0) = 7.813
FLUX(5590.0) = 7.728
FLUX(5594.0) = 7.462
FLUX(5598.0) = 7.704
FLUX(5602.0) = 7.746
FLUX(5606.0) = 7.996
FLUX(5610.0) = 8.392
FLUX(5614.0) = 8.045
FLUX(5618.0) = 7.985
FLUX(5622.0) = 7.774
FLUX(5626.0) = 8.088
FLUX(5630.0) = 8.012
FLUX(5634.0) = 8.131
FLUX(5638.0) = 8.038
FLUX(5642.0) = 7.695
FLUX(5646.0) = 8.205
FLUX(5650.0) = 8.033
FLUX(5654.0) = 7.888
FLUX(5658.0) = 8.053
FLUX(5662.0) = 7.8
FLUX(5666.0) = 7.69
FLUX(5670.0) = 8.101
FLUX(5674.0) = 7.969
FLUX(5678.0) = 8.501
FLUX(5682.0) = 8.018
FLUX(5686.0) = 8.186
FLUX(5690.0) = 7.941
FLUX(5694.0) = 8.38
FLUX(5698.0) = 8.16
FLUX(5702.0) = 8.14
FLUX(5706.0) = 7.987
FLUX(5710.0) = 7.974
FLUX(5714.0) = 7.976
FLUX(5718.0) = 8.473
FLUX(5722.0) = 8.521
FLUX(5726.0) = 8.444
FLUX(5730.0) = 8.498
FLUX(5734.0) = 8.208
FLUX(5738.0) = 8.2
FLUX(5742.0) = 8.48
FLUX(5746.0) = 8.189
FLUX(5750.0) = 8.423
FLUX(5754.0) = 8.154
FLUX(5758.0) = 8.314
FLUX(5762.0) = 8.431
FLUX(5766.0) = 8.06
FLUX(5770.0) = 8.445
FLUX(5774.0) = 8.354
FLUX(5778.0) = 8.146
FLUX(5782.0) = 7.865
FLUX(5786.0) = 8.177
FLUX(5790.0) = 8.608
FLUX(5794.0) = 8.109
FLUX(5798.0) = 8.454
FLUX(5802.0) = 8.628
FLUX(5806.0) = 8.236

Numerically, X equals 0.04 mag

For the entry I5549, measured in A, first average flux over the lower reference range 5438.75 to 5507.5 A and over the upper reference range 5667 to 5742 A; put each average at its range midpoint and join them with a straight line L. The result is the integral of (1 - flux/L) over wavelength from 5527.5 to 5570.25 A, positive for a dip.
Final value -1.2 A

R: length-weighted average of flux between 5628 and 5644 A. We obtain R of 7.97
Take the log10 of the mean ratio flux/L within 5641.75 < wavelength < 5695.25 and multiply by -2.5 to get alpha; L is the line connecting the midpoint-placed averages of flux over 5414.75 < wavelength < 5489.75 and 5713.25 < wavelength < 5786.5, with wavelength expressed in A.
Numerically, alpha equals 0.020 mag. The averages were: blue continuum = 7.93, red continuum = 8.29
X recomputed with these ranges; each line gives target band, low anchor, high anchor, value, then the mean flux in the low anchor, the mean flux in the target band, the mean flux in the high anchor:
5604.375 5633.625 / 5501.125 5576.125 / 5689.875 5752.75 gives 0.012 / 8.04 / 8.05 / 8.26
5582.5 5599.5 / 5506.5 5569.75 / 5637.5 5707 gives 0.049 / 8.06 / 7.7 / 8.04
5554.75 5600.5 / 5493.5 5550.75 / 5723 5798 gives 0.017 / 7.98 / 7.93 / 8.29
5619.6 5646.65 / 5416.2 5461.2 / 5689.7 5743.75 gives 0.026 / 7.99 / 7.98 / 8.25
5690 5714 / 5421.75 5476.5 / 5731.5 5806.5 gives 0.016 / 7.94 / 8.1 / 8.29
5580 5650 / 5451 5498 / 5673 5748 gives 0.020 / 7.85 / 7.93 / 8.23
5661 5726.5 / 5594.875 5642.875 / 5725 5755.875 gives 0.007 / 7.96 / 8.13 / 8.32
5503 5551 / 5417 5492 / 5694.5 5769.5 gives -0.001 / 7.91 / 8.01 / 8.26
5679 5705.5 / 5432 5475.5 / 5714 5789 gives 0.010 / 7.93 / 8.14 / 8.29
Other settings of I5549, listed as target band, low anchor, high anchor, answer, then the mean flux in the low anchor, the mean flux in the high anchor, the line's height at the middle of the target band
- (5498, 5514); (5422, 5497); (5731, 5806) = 0.5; 7.88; 8.29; 7.95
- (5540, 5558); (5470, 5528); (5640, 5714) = -1.2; 7.79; 8.04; 7.86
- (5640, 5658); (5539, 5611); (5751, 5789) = 0.3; 8.05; 8.23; 8.12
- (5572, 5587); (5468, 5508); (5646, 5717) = -0.2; 7.79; 8.06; 7.91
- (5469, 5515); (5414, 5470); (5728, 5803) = 1.7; 7.99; 8.3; 8.04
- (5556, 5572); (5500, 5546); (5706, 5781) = 0.0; 7.98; 8.28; 8.03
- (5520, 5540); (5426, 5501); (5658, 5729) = -0.3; 7.87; 8.14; 7.95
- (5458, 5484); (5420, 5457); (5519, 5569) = 0.6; 7.94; 8.16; 8.01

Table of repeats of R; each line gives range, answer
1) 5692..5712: 8.13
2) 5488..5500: 7.77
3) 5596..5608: 7.82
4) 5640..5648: 7.95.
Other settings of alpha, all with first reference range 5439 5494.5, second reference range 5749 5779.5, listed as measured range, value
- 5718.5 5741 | -0.02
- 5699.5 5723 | 0.01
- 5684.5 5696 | 0.00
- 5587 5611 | 0.03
